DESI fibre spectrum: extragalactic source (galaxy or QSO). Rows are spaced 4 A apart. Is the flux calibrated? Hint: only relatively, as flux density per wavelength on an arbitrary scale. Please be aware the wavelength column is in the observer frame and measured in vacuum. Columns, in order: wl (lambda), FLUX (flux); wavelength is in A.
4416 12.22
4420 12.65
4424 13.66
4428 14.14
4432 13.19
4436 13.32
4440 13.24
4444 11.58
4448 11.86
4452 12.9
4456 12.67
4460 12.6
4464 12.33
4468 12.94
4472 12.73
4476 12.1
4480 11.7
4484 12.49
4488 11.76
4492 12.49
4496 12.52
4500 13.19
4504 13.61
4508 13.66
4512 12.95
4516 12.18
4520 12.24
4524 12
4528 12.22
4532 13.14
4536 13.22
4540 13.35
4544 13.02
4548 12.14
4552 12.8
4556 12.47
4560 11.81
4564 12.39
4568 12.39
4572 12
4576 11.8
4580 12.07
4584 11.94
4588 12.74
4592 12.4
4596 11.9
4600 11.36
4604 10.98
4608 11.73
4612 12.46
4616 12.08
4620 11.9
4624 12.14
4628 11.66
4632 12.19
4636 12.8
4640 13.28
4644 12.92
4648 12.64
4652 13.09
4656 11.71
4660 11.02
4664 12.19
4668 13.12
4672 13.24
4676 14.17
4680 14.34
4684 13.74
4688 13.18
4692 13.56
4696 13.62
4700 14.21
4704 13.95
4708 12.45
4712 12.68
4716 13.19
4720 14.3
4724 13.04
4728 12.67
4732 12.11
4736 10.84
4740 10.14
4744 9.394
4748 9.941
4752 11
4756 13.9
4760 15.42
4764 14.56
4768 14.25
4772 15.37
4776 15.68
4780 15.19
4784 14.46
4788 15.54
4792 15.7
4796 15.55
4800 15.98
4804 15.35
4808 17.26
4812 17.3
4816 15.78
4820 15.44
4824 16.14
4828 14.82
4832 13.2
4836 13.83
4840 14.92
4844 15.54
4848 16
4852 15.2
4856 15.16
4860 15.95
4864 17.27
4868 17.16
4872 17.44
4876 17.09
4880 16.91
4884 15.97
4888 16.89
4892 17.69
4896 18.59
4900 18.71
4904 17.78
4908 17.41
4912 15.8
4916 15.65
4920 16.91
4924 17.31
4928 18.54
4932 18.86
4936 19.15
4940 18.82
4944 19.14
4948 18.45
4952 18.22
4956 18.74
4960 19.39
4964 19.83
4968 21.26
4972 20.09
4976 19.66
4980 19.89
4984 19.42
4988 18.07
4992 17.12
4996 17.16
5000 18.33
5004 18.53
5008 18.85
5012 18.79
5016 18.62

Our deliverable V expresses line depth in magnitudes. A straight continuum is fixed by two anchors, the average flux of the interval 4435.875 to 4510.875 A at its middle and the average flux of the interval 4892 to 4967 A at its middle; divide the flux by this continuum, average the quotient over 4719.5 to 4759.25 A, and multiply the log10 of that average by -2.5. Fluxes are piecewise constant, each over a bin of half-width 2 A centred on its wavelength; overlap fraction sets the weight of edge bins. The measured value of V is 0.33 mag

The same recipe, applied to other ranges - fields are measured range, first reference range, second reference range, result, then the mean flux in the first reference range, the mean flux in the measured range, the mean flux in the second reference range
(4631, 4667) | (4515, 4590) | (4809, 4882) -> 0.092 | 12.4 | 12.5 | 15.9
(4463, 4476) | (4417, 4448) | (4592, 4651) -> 0.020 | 13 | 12.6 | 12.2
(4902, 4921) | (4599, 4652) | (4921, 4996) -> 0.080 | 12.2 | 16.7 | 18.9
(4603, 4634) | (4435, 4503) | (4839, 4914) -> 0.179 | 12.5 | 11.9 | 16.7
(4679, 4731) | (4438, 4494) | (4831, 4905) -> 0.105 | 12.4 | 13.4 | 16.4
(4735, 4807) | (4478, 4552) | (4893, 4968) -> 0.164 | 12.7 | 13.9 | 18.3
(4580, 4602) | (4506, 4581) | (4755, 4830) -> 0.088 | 12.5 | 12.1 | 15.5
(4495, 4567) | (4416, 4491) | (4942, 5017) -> 0.070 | 12.6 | 12.7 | 18.9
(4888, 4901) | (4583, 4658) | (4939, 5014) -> -0.042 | 12.2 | 18.1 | 18.9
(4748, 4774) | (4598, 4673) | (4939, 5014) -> 0.072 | 12.2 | 13.8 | 18.9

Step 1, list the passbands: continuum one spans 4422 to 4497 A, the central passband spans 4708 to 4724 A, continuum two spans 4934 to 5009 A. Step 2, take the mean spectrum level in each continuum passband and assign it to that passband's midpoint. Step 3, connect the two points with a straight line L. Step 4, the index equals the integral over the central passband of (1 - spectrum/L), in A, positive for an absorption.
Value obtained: 2.6 A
